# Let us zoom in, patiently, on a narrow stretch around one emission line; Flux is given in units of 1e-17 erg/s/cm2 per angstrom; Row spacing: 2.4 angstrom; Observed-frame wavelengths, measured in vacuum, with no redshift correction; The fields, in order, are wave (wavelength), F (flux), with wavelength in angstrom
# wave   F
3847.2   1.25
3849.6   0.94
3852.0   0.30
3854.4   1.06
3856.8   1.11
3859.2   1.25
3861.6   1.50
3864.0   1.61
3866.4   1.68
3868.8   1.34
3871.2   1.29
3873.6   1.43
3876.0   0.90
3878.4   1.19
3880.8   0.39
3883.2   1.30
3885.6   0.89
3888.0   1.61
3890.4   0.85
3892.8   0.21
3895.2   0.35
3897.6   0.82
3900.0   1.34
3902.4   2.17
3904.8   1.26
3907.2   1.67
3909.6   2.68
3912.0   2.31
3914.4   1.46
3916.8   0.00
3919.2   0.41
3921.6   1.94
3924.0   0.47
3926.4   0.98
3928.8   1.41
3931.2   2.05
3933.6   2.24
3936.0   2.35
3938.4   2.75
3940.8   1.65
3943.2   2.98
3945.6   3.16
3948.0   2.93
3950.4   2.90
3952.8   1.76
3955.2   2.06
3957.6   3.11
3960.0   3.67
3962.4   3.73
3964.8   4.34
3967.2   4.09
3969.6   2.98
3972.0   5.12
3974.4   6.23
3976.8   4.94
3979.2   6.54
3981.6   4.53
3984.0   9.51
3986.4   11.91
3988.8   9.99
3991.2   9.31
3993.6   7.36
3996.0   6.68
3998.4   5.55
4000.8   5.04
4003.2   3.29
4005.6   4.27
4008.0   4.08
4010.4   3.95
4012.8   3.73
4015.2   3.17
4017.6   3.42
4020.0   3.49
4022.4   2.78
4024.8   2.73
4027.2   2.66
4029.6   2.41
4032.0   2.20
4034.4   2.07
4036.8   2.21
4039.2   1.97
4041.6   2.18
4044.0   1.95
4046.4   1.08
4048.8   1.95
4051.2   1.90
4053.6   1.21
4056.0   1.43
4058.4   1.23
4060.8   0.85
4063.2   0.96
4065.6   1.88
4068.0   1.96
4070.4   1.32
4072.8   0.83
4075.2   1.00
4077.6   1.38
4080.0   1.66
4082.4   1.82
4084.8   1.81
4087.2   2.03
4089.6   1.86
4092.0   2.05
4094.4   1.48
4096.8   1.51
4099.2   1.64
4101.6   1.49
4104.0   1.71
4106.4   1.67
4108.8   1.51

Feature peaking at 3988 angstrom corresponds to Lyman alpha 1216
